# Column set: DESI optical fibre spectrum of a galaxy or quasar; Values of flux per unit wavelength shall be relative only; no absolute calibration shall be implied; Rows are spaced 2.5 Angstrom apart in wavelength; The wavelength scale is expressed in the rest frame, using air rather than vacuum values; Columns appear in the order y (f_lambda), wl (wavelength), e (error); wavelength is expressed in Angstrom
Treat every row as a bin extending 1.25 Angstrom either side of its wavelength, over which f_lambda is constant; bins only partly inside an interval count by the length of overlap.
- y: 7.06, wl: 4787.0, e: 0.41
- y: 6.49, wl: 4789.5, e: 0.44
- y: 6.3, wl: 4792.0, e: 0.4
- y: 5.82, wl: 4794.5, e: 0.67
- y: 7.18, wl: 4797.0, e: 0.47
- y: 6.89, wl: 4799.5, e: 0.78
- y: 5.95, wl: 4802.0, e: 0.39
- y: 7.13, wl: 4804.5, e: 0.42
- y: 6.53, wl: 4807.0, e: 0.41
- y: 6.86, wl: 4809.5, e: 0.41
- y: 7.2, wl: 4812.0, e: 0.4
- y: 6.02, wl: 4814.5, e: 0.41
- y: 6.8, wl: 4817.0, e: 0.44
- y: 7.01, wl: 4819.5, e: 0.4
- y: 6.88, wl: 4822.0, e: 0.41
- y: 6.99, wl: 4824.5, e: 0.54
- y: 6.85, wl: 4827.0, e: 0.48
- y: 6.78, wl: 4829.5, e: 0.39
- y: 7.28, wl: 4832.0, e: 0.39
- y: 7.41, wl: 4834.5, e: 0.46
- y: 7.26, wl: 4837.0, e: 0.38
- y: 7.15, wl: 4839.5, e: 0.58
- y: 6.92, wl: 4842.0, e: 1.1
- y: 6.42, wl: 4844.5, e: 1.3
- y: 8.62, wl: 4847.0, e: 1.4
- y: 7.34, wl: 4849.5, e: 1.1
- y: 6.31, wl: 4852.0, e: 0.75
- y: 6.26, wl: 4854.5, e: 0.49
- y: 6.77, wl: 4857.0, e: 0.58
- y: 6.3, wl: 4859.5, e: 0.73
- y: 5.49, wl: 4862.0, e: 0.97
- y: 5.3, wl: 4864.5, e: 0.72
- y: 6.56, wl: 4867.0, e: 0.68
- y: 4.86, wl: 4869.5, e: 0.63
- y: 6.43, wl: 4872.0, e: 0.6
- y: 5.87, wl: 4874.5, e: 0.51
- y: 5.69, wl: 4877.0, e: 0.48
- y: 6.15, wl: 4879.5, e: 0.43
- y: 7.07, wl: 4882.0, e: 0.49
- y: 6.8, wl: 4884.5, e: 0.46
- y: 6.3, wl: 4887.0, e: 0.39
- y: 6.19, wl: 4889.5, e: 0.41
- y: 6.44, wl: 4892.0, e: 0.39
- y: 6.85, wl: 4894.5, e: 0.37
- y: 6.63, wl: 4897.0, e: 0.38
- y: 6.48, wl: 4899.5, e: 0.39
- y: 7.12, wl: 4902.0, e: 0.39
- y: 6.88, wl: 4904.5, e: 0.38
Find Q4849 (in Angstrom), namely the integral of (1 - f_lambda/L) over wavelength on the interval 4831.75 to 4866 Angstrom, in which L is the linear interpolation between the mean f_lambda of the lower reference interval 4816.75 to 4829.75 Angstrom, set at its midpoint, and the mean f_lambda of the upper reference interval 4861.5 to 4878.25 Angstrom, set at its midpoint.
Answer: -2.6 Angstrom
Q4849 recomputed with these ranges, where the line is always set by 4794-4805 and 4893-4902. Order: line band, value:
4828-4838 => -0.8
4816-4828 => -0.5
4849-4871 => 1.9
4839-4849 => -1.0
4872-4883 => 0.8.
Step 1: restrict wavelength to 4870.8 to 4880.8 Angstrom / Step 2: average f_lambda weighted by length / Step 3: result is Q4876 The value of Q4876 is 6.04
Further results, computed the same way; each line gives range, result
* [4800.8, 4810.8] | 6.62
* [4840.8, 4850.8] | 7.32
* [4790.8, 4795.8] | 6.07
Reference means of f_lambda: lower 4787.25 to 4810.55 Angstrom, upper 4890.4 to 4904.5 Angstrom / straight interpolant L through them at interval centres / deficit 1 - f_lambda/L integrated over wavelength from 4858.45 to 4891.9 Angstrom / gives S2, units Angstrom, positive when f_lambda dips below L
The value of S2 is 3.0 Angstrom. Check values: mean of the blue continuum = 6.59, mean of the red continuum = 6.71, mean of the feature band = 6.09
